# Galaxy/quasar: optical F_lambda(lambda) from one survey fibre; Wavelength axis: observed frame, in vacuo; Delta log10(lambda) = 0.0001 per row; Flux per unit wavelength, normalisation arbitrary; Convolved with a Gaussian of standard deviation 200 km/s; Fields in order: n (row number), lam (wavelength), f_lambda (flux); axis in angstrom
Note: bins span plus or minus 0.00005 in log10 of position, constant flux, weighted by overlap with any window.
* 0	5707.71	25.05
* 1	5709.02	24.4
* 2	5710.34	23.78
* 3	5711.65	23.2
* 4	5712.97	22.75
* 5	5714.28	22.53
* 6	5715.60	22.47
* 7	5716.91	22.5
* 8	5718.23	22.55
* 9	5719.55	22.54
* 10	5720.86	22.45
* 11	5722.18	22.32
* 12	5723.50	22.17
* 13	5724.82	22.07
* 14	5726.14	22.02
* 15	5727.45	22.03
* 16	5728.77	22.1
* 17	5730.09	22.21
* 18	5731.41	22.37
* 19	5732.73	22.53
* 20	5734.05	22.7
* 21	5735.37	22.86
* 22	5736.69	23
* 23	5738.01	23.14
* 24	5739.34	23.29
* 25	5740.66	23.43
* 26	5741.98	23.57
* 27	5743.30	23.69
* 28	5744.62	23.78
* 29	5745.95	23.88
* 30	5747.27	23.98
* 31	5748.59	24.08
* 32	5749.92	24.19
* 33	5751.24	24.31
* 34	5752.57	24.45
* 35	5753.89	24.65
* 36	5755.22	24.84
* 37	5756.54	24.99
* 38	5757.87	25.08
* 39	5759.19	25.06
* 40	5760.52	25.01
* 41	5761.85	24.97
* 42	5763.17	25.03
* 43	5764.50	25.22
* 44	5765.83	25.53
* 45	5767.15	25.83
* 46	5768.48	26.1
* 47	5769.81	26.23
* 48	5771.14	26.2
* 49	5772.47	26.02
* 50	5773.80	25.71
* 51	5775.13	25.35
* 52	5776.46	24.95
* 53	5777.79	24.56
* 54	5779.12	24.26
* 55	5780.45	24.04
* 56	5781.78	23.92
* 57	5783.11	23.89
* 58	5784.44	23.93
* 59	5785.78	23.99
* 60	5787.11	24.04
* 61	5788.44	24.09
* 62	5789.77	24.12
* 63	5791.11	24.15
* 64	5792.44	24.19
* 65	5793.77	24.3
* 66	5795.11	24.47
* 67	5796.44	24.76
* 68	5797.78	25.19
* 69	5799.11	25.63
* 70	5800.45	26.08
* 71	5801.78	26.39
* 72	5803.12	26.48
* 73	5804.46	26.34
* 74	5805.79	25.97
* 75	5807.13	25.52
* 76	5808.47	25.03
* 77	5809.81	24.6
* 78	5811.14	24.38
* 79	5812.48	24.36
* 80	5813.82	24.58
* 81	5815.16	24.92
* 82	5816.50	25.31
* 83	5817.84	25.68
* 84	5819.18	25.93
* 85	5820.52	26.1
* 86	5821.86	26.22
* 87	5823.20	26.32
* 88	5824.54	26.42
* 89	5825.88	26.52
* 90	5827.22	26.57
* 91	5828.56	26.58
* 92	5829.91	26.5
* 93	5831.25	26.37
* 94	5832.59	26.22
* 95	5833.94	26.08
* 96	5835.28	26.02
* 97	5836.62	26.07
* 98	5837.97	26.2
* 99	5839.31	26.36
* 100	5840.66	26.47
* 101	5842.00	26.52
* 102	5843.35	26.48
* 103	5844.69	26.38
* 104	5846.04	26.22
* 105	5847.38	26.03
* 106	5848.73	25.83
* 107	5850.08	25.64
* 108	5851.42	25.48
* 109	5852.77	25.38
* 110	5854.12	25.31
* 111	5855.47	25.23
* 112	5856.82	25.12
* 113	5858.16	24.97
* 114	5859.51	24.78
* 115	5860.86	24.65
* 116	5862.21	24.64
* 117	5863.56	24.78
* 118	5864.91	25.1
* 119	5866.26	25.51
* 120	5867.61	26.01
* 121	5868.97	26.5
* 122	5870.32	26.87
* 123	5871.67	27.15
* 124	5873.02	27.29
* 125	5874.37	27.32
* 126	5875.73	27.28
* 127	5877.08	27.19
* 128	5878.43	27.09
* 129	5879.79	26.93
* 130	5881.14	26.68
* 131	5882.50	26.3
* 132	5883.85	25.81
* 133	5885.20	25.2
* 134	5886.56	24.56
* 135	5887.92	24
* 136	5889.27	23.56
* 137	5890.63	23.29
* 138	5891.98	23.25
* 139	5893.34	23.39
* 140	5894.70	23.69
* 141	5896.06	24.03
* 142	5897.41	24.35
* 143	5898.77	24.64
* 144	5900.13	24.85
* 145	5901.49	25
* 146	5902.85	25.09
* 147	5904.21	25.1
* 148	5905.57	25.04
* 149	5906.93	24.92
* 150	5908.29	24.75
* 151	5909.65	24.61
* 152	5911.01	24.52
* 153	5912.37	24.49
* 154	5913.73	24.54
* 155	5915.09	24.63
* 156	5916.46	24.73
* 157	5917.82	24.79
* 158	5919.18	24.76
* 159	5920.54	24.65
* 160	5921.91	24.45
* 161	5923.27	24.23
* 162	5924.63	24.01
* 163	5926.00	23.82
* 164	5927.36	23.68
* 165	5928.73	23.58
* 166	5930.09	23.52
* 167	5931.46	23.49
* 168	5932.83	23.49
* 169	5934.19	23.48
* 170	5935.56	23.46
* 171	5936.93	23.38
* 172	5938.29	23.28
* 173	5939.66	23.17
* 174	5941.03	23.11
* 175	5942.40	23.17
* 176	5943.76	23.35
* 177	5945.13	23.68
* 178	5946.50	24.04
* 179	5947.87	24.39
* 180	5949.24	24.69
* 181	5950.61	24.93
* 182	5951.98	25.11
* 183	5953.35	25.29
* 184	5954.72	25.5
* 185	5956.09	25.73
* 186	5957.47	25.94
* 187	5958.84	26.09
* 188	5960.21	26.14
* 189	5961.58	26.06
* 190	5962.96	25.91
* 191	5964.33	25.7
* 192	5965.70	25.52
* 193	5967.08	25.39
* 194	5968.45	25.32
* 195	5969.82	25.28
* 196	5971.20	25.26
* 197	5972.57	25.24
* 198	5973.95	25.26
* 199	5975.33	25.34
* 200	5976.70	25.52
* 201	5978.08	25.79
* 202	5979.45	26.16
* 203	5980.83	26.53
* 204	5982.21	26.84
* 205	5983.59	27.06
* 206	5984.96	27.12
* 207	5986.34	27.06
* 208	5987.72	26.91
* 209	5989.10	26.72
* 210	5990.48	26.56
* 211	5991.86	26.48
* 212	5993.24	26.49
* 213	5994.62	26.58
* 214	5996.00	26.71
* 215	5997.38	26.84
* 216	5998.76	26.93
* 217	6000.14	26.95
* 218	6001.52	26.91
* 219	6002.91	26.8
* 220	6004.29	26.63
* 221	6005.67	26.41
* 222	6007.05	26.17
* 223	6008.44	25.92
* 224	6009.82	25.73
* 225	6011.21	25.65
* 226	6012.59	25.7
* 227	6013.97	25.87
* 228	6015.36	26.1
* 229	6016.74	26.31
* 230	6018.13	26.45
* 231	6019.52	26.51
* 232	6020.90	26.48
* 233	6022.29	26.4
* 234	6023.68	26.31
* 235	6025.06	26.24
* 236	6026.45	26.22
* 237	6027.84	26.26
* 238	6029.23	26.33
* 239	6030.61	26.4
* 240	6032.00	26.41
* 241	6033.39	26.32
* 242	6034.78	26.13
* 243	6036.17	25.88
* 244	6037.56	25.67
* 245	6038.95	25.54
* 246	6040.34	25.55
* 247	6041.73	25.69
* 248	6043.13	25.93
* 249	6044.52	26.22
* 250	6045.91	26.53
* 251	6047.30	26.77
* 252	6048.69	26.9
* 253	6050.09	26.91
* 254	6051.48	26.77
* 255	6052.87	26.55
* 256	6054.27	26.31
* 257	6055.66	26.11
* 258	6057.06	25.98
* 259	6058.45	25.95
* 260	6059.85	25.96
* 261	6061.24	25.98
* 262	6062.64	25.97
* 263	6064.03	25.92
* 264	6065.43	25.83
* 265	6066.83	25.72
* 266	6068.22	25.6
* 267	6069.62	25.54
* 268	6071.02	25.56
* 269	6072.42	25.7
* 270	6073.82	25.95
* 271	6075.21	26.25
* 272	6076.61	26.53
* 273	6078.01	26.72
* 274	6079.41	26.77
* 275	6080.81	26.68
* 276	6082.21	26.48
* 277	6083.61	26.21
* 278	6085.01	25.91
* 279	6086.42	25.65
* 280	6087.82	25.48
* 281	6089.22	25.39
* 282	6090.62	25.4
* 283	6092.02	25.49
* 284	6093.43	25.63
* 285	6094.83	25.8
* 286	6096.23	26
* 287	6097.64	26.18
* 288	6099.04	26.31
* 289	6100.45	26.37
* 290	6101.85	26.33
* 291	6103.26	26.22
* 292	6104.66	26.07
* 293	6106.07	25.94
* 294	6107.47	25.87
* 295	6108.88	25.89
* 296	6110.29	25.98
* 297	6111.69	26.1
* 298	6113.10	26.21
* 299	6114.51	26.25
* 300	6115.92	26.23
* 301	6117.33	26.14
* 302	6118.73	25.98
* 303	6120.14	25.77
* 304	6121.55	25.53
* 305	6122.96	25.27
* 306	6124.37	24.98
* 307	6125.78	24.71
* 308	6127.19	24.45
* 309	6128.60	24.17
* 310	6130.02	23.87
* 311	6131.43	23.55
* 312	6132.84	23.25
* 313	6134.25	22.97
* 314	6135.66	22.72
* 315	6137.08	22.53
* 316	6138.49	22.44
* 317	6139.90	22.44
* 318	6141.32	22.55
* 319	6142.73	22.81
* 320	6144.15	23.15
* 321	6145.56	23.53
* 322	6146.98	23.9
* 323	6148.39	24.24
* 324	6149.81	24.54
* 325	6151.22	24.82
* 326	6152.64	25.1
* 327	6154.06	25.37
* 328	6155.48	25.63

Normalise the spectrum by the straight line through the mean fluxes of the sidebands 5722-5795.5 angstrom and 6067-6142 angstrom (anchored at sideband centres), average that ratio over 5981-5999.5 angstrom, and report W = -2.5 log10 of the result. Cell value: -0.08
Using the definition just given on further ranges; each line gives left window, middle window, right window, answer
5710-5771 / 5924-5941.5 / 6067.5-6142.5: 0.05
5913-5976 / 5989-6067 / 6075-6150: -0.06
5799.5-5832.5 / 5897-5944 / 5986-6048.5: 0.08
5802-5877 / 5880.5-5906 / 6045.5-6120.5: 0.06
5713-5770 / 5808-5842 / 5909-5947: -0.09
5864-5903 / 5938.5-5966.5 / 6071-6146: 0.02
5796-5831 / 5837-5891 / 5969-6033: 0.00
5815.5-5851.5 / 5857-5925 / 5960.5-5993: 0.04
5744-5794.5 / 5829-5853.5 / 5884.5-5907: -0.07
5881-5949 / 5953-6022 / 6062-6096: -0.05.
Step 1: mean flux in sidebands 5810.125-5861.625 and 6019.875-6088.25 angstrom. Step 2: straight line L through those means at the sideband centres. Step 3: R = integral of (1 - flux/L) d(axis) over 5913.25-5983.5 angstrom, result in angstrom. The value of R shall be 3.3 angstrom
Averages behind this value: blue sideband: 25.8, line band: 24.8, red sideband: 26.2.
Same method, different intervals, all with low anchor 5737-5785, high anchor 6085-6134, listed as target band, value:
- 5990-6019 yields -1.30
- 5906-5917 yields 0.16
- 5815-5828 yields -0.66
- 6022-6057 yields -1.25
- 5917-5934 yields 0.70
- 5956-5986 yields -0.86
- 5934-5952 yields 0.96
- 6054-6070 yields -0.32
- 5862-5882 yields -1.24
